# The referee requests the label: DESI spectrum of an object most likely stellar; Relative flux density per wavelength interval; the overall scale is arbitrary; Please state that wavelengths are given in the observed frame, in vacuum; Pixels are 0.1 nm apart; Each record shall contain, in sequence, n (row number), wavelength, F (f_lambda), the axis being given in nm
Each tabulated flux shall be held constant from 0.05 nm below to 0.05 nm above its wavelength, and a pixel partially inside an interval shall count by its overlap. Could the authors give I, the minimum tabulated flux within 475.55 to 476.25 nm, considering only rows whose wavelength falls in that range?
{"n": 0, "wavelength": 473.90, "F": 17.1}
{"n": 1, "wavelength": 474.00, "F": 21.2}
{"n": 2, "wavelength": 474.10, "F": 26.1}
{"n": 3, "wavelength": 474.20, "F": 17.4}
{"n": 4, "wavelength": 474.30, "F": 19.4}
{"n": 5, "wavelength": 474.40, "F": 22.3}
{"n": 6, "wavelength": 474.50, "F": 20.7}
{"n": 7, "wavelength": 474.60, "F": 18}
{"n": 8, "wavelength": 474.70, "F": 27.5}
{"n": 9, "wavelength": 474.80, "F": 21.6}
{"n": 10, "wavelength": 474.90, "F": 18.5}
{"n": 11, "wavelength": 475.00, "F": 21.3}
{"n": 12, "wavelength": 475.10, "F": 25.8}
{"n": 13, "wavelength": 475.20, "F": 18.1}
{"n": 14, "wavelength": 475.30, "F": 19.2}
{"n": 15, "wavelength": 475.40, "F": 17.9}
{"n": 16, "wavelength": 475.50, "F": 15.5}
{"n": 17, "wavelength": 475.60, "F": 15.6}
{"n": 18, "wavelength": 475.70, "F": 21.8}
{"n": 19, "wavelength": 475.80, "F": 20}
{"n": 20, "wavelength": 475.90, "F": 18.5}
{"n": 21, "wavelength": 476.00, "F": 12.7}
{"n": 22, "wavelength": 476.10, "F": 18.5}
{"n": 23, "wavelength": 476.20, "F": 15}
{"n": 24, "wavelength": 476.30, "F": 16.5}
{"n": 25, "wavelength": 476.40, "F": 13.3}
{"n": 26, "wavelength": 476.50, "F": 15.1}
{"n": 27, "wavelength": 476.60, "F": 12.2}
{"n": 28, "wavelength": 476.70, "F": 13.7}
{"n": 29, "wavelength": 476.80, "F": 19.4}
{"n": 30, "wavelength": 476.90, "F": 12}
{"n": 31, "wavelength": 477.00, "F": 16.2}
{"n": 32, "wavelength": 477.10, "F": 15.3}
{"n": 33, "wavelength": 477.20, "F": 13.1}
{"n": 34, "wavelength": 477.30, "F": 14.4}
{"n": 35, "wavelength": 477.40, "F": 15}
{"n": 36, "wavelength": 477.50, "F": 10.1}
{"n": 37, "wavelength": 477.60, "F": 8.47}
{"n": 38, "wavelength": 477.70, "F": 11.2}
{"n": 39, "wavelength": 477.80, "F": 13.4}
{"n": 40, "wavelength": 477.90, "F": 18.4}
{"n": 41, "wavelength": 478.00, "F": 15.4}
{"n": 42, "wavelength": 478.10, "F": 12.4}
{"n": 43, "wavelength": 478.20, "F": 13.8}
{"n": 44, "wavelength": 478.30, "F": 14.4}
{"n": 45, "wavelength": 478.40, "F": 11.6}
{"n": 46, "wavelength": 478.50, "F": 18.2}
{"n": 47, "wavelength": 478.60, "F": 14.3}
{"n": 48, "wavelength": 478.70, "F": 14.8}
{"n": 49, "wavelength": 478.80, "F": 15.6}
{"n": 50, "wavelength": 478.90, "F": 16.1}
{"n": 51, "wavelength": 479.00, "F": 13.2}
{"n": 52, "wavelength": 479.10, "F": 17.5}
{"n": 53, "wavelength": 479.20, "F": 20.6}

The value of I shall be 12.7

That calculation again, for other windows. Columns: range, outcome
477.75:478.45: 11.6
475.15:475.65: 15.5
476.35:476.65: 12.2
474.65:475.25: 18.1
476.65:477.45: 12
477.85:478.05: 15.4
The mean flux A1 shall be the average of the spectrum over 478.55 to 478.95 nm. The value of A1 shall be 15.2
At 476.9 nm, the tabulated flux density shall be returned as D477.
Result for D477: 12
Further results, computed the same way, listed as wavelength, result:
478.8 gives 15.6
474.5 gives 20.7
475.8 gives 20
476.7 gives 13.7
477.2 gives 13.1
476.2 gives 15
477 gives 16.2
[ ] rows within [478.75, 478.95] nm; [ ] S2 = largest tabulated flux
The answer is 16.1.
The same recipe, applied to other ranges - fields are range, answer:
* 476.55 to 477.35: 19.4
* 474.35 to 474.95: 27.5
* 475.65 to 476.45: 21.8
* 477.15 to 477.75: 15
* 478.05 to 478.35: 14.4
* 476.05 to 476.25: 18.5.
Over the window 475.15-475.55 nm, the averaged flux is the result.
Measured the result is 17.7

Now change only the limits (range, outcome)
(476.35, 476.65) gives 13.5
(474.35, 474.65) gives 20.3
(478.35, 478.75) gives 14.7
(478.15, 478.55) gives 14.5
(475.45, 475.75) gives 17.6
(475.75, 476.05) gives 17.1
